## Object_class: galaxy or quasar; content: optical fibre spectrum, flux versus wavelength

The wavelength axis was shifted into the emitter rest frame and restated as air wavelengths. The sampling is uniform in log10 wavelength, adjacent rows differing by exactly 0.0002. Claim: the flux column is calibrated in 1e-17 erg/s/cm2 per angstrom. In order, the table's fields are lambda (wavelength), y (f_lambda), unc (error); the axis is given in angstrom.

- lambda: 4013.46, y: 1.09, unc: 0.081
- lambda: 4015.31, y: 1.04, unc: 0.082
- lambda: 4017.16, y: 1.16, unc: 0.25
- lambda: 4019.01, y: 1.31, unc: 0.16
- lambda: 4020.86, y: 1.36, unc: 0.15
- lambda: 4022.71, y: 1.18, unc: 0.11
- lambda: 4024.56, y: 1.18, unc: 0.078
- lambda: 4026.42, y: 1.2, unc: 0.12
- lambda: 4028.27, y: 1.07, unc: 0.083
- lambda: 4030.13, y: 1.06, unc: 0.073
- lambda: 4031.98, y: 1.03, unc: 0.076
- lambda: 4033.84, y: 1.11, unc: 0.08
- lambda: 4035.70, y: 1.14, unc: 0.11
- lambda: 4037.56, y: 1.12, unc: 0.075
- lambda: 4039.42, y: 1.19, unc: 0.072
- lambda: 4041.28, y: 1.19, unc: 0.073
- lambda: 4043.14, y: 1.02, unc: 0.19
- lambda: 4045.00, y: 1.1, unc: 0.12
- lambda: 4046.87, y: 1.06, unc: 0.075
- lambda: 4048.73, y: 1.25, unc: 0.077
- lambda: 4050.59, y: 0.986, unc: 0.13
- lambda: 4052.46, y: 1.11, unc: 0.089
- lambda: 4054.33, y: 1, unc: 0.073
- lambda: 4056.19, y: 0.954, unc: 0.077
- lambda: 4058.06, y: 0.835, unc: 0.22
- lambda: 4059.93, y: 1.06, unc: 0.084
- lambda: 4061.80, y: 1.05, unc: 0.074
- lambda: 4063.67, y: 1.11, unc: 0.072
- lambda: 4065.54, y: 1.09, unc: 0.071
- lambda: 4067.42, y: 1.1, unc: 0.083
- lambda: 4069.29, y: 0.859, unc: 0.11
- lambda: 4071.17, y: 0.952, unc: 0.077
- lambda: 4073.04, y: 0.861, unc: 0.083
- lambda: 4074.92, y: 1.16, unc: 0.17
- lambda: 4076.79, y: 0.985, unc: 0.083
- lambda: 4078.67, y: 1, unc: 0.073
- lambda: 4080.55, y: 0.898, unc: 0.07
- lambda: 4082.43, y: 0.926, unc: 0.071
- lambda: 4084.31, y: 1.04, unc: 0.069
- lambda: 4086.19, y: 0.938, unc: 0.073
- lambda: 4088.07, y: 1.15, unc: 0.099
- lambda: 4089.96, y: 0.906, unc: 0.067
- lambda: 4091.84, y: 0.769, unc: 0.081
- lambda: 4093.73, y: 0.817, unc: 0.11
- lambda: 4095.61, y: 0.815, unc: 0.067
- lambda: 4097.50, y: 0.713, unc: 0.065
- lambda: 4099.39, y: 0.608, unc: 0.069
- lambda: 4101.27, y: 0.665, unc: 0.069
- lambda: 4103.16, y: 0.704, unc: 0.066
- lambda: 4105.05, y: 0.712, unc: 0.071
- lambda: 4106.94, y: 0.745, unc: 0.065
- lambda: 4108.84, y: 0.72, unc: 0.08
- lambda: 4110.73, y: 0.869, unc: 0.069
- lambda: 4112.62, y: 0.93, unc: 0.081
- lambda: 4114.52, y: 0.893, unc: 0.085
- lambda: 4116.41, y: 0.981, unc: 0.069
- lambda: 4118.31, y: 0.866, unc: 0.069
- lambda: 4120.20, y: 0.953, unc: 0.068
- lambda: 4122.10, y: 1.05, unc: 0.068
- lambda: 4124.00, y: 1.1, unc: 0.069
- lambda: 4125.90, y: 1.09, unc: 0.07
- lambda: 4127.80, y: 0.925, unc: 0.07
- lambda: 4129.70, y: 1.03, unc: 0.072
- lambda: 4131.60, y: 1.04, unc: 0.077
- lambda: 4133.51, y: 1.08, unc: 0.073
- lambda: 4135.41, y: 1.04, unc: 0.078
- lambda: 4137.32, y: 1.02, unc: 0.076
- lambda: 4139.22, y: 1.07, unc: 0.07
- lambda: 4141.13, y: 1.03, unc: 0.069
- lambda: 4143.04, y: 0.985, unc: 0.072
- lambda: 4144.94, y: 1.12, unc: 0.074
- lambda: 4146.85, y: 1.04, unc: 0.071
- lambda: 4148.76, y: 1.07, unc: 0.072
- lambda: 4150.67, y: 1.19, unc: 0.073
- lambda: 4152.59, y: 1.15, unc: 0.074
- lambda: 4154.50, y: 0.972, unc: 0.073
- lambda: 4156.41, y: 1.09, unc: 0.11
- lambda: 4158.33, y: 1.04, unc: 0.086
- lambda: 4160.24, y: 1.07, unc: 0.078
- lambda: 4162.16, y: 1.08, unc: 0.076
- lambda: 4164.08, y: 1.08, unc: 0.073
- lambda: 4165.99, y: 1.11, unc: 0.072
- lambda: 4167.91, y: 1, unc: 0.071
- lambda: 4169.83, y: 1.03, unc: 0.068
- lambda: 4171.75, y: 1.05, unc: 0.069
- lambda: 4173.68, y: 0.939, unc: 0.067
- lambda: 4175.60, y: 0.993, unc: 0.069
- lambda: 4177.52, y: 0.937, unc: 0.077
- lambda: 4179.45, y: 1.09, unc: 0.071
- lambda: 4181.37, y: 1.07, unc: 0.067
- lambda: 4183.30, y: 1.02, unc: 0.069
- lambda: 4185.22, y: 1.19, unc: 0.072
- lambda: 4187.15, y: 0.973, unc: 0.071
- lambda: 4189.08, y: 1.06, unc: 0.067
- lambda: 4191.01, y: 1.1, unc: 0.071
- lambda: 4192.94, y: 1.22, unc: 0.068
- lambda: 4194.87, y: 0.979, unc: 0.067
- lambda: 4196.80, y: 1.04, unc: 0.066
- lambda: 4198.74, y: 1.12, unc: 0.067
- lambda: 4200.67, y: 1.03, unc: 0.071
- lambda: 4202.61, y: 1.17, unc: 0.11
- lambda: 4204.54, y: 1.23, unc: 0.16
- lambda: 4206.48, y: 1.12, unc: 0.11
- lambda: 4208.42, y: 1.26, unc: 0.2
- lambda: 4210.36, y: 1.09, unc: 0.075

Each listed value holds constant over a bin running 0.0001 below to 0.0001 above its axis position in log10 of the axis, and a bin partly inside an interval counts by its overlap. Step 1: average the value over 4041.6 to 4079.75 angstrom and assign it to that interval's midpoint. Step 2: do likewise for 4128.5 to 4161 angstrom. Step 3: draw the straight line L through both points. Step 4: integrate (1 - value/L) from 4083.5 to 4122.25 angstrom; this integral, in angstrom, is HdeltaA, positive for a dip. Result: 7.4 angstrom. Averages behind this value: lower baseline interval 1.03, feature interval 0.845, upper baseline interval 1.06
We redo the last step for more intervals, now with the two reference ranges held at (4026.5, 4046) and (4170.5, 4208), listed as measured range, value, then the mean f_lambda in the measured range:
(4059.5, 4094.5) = 3.7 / 0.982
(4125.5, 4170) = 1.0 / 1.06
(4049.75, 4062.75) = 1.2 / 0.999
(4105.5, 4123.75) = 3.3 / 0.893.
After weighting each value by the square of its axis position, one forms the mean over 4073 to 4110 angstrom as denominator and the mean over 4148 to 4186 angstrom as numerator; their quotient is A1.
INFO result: 1.3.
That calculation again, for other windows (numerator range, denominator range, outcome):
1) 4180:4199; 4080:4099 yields 1.27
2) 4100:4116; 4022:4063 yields 0.75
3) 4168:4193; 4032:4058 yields 1.03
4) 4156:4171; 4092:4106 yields 1.52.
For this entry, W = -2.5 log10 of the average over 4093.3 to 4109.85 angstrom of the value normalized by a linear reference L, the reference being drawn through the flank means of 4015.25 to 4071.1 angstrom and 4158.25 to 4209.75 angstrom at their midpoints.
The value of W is 0.448 mag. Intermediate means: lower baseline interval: 1.1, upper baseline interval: 1.07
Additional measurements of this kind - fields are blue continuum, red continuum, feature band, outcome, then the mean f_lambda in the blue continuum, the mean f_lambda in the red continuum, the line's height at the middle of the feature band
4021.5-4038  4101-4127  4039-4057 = -0.01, 1.13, 0.883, 1.07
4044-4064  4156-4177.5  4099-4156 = 0.09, 1.04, 1.04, 1.04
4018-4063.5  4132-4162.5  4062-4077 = 0.08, 1.11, 1.06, 1.1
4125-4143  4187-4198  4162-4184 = 0.03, 1.03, 1.07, 1.06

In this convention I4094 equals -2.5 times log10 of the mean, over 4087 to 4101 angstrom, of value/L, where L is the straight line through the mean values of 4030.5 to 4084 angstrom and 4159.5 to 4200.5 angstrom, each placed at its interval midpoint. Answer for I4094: 0.26 mag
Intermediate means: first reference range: 1.04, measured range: 0.819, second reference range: 1.05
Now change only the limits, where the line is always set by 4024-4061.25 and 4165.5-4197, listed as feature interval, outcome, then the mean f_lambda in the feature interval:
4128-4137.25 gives 0.03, 1.03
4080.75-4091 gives 0.09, 0.983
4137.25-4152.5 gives -0.02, 1.07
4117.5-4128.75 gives 0.07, 0.999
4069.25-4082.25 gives 0.12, 0.964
